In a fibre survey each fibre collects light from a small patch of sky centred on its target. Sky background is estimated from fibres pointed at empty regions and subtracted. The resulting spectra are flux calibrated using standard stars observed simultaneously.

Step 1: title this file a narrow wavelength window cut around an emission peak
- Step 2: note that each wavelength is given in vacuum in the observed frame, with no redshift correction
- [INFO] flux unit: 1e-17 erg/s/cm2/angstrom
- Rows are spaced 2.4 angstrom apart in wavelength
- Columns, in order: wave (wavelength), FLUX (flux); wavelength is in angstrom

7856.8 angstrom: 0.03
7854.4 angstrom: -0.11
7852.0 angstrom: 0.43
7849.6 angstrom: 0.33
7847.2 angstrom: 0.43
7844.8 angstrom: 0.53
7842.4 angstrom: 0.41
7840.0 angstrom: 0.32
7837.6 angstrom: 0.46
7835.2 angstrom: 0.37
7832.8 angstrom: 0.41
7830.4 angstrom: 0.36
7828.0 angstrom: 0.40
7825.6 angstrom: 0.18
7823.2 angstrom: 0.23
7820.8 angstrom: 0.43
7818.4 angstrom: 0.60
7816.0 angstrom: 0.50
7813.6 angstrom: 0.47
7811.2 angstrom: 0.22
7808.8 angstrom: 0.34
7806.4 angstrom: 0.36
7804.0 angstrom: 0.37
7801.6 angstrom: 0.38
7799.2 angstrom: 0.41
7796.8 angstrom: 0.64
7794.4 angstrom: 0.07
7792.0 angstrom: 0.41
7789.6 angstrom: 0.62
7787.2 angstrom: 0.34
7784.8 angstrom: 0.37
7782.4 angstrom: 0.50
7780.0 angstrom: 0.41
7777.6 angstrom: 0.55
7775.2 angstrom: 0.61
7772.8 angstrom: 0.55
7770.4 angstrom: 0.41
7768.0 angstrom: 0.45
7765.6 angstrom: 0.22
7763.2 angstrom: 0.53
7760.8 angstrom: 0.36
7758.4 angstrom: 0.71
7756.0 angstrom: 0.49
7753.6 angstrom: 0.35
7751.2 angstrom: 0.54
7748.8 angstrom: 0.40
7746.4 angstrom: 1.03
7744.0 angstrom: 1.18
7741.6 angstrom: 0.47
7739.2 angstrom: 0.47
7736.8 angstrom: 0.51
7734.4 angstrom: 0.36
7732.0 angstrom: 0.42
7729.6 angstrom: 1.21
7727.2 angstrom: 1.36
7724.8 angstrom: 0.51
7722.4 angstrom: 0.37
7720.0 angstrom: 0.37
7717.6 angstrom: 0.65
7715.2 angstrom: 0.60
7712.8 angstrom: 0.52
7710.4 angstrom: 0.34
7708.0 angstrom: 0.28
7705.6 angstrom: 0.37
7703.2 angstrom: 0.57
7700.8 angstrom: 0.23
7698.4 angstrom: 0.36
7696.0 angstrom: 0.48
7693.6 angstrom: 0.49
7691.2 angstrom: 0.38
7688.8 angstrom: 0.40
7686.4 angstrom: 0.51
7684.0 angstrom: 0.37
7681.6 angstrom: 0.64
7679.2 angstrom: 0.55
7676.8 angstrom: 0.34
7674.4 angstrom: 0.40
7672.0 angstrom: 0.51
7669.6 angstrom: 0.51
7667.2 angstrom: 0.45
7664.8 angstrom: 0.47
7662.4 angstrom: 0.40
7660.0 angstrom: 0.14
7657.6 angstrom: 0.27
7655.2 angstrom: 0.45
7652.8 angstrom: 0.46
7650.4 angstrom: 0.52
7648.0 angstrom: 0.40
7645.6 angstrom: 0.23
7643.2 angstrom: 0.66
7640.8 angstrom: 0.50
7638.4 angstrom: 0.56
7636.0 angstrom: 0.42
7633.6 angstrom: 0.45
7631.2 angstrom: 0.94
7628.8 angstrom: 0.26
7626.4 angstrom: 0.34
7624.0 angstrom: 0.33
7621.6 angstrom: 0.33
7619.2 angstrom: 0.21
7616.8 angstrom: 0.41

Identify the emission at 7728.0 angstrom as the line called [S II]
